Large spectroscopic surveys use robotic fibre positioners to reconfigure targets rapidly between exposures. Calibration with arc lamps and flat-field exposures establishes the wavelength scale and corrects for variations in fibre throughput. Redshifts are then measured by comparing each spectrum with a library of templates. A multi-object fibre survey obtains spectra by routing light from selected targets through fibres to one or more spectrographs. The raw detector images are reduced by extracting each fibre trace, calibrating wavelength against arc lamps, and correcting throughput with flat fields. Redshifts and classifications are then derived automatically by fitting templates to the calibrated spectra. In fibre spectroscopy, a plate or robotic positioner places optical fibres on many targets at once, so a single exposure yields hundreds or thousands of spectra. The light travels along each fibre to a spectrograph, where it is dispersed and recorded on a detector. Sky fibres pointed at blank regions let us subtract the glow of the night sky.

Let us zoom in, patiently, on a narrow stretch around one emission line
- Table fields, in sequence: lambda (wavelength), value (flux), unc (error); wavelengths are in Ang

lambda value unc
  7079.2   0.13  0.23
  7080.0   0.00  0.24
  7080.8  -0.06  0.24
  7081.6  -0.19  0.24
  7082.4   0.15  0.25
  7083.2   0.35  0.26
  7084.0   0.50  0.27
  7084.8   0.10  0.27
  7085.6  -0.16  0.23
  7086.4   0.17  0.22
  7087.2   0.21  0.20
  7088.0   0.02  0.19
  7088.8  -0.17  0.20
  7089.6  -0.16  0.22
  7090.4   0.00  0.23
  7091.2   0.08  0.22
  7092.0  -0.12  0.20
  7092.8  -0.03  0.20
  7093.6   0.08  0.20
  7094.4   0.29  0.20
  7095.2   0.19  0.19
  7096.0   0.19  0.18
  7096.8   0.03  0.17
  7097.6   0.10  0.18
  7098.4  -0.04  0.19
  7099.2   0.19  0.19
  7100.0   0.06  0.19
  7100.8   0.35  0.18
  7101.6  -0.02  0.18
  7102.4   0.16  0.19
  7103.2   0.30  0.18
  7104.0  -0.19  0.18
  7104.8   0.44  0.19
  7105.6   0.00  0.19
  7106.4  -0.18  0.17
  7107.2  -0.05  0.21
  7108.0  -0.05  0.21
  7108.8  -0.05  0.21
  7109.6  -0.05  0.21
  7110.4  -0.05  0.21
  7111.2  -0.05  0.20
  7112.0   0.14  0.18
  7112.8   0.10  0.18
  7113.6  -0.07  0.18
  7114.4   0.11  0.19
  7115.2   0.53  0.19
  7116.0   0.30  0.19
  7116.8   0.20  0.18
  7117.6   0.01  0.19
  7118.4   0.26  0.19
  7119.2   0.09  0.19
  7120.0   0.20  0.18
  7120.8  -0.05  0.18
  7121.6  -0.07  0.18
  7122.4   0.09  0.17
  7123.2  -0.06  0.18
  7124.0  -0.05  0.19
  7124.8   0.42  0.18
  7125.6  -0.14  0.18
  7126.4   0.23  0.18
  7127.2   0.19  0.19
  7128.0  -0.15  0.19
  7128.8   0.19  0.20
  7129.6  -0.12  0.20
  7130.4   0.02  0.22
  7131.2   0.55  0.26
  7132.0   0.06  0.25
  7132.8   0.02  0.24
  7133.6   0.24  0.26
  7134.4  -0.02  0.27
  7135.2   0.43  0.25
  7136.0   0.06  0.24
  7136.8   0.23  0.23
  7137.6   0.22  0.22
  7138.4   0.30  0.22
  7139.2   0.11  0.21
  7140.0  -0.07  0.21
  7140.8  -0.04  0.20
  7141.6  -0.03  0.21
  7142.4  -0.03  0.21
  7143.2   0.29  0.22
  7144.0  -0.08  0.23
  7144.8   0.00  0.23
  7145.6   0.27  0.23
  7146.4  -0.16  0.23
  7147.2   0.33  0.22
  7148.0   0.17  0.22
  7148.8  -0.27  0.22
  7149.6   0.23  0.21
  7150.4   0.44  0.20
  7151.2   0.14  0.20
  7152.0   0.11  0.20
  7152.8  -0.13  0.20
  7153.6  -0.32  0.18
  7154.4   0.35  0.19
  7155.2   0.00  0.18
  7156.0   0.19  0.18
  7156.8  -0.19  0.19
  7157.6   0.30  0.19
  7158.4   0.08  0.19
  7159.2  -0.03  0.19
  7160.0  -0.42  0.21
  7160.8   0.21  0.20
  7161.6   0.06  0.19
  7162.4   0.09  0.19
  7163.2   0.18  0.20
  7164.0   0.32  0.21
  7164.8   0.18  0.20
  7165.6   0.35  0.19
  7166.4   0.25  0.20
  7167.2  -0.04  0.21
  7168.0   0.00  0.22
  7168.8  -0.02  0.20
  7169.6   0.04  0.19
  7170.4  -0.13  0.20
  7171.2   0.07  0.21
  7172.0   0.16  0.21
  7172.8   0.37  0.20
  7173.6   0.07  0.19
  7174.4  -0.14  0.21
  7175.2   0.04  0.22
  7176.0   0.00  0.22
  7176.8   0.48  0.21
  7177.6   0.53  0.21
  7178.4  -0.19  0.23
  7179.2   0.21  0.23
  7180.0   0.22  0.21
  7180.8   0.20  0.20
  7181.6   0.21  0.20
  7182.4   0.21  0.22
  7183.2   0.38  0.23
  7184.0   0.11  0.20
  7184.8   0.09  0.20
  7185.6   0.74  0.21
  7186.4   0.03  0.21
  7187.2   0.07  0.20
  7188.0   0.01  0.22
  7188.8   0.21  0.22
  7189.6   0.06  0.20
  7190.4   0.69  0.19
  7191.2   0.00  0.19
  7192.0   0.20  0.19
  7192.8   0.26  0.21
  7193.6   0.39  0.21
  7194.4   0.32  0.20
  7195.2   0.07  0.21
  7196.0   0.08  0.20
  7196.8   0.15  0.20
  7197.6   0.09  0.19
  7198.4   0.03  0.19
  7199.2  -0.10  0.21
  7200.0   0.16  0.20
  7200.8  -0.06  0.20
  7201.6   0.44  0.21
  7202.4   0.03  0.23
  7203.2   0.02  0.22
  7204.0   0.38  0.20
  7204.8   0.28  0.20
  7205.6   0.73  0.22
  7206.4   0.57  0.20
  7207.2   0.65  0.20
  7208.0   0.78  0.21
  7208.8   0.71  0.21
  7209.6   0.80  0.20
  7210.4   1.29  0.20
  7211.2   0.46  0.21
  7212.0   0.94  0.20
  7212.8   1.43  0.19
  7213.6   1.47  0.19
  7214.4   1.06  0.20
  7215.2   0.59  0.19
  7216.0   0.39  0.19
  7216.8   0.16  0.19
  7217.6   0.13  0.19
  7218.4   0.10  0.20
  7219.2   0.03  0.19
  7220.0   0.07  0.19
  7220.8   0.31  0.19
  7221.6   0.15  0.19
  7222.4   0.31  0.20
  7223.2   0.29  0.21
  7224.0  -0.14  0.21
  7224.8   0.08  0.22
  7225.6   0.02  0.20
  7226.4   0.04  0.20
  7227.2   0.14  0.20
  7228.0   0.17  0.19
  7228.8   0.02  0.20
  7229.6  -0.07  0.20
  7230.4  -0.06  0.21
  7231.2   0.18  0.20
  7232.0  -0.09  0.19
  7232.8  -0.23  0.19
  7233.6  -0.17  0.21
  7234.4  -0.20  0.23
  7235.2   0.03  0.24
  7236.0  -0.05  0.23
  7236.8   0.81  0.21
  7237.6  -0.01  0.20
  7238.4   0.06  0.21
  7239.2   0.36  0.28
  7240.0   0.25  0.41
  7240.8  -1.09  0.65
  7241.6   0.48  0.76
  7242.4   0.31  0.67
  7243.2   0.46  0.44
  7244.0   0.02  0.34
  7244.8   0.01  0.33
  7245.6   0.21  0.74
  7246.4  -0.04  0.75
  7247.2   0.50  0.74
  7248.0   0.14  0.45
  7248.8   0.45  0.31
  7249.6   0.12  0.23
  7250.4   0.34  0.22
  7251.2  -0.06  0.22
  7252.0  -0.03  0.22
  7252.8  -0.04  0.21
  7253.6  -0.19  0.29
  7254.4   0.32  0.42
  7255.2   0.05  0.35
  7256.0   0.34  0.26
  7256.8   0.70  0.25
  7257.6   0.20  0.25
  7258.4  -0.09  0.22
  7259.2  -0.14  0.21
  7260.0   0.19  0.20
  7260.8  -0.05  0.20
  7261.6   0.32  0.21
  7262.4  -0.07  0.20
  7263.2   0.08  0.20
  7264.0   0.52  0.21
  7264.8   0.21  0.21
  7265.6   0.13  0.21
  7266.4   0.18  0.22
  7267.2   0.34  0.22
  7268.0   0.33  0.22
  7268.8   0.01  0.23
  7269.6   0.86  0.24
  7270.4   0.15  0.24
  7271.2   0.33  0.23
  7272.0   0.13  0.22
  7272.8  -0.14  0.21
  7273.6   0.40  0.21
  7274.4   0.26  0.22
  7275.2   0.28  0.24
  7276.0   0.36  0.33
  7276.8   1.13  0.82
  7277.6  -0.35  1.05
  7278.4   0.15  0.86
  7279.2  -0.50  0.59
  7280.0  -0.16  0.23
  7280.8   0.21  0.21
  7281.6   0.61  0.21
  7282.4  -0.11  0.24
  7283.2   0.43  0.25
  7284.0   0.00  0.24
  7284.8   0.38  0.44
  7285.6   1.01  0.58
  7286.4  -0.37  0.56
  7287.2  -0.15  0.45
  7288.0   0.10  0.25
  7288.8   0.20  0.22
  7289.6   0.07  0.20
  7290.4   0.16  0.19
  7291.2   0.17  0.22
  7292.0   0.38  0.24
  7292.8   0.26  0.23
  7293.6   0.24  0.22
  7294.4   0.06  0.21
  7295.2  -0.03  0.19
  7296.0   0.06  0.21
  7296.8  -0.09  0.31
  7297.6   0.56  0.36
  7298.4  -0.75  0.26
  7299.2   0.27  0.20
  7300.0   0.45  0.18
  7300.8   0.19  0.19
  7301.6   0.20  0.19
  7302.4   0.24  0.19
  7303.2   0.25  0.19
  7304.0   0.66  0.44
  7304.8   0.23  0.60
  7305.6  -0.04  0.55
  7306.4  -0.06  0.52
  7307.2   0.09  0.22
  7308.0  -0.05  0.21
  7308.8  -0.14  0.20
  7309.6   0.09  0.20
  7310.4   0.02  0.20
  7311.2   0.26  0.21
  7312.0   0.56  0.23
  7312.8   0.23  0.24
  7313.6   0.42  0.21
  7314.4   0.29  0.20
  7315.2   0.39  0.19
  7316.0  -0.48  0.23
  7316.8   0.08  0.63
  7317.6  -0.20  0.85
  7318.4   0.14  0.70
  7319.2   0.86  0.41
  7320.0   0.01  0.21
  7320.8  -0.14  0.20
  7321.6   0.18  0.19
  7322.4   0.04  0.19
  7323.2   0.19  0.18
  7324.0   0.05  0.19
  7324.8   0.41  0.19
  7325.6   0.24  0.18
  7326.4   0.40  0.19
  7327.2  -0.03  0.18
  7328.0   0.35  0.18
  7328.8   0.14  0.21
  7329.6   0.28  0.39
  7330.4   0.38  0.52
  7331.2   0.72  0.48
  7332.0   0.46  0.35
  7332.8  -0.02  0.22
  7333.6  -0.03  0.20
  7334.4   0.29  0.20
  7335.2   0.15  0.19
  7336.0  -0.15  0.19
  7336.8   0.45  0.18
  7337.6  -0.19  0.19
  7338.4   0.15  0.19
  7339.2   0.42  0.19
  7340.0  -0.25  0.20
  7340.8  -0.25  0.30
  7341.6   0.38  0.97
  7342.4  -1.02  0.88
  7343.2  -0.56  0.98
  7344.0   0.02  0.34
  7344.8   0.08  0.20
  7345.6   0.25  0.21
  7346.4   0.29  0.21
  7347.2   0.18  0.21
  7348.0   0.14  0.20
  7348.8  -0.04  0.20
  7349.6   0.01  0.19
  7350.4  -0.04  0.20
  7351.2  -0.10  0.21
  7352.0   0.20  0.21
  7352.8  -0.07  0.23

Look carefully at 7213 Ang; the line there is [O II] 3727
